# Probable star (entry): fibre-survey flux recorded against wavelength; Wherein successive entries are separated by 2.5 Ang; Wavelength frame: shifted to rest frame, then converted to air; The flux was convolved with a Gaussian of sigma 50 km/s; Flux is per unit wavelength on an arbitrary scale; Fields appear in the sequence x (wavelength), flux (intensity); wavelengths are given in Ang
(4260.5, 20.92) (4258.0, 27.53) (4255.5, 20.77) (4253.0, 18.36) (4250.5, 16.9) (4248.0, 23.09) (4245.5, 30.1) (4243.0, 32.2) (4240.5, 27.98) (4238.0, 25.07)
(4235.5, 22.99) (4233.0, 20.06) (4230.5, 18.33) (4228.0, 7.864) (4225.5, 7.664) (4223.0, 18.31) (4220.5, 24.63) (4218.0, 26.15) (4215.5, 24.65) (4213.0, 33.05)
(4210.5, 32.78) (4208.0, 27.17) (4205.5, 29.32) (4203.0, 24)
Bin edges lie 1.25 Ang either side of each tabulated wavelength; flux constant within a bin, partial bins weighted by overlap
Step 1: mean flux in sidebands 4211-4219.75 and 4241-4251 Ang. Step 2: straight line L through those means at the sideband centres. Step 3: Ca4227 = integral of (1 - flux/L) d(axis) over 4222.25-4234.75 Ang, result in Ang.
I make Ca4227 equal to 5.8 Ang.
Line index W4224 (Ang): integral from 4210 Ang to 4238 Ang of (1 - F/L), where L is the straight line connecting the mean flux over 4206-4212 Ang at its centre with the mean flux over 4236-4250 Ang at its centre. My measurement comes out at 7.2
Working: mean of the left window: 30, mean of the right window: 26.9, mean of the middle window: 21.4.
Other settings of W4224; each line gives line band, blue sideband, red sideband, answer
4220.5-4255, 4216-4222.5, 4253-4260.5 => 3.9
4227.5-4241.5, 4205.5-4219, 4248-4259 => 2.0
